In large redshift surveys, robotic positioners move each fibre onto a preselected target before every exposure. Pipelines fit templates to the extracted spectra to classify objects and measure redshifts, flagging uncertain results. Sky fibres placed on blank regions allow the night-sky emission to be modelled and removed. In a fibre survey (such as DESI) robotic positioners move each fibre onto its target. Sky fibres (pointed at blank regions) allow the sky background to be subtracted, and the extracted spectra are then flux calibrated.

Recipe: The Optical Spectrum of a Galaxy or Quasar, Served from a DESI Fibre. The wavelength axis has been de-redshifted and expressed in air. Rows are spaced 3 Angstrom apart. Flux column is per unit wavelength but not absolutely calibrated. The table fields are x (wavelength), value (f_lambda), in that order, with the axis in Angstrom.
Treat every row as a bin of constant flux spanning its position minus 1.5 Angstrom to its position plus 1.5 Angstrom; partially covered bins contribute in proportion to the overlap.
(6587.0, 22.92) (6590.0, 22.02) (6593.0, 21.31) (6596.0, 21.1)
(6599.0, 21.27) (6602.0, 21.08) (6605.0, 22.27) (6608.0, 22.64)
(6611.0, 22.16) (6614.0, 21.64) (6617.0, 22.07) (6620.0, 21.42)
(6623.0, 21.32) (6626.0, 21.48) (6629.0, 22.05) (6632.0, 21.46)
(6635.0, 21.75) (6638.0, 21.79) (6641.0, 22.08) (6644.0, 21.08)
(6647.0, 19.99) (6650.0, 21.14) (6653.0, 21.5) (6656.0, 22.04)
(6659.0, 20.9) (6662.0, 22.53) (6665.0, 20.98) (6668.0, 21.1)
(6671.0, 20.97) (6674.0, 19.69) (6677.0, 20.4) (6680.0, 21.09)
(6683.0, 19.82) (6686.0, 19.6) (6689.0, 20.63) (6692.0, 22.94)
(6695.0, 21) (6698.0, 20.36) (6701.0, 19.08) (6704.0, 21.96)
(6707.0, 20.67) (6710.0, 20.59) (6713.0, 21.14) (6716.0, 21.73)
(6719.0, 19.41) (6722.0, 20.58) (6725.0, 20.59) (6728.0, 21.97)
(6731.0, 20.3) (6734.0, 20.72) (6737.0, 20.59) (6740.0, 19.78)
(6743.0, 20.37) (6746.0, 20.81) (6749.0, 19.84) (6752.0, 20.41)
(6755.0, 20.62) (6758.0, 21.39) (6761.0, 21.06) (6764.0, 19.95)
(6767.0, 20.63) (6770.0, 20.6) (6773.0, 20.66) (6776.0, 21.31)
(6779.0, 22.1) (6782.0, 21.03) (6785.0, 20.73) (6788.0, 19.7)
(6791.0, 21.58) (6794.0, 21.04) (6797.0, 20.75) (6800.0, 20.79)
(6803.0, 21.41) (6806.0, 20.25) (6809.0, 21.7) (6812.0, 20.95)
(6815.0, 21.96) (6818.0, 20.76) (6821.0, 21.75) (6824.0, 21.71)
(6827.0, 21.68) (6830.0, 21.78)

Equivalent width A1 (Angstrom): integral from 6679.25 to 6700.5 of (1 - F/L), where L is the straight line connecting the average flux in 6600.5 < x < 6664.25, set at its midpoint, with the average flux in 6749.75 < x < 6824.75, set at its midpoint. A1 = 0.7 Angstrom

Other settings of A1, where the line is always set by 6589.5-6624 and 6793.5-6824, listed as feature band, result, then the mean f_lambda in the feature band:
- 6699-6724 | 0.9 Angstrom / 20.6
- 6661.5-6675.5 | 0.4 Angstrom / 20.9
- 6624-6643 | -0.1 Angstrom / 21.7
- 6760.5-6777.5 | 0.5 Angstrom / 20.7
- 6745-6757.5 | 0.5 Angstrom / 20.5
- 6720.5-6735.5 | 0.4 Angstrom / 20.8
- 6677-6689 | 0.7 Angstrom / 20.3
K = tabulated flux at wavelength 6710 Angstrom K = 20.59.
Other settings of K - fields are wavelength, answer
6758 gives 21.39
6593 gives 21.31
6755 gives 20.62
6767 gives 20.63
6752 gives 20.41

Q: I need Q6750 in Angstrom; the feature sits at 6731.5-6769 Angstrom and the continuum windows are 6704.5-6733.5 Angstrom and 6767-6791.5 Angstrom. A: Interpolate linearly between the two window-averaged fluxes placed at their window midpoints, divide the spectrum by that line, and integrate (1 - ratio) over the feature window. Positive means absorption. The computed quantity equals 0.6 Angstrom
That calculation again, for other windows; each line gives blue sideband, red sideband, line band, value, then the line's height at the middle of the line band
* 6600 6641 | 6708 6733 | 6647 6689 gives 0.9 Angstrom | 21.3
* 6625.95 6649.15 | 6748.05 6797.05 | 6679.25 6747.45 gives 1.3 Angstrom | 21.1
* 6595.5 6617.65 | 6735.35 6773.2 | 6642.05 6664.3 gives 0.1 Angstrom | 21.4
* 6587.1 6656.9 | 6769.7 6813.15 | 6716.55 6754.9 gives 1.3 Angstrom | 21.2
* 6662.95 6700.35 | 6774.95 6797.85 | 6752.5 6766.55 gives 0.2 Angstrom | 20.9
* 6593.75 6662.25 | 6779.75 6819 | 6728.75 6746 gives 0.6 Angstrom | 21.2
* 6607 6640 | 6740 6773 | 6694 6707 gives 0.3 Angstrom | 21.1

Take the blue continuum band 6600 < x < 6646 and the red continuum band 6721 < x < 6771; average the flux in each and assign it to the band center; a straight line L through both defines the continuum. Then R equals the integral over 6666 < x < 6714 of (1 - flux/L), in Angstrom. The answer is 1.0 Angstrom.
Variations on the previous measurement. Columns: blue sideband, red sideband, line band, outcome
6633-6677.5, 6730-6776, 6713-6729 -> -0.1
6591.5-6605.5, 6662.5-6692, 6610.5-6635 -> -0.6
